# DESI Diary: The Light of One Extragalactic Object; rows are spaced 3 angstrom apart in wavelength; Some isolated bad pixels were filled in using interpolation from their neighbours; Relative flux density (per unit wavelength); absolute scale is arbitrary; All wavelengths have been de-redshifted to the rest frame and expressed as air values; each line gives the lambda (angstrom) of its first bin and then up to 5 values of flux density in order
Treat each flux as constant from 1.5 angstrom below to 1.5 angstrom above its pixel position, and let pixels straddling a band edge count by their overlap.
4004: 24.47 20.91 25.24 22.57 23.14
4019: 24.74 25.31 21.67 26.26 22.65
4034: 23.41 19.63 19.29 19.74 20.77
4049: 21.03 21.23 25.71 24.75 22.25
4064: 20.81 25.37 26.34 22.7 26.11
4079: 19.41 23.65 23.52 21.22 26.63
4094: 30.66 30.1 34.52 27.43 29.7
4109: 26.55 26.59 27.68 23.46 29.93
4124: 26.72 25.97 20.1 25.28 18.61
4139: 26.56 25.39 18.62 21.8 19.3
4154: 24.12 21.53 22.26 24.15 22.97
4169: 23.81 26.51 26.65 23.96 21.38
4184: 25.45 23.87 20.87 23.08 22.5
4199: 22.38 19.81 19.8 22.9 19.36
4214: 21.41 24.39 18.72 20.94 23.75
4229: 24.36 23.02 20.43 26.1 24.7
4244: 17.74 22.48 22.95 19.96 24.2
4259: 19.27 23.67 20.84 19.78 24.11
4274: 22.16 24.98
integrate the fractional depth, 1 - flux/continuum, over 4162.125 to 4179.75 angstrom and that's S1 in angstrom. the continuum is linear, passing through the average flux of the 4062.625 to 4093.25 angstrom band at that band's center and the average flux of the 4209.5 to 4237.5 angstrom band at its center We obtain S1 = -1.6 angstrom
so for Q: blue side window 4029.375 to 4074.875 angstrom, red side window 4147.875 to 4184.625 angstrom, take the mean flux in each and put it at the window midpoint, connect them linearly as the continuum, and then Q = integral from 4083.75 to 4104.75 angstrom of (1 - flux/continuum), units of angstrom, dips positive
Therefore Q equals -4.6 angstrom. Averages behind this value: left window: 22.4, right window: 23.4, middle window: 27.8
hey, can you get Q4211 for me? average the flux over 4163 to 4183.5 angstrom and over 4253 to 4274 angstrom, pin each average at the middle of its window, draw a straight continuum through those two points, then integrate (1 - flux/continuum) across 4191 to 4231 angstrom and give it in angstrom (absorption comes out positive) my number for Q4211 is 2.48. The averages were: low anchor 24.3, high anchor 21.8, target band 21.8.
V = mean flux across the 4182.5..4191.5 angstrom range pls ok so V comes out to 23.4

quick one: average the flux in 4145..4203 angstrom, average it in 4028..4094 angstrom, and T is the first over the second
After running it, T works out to 1.00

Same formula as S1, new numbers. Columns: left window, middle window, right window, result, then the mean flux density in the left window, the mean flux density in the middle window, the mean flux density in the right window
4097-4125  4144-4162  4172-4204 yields 2.8 angstrom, 28.2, 21.4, 23.1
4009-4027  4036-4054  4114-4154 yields 2.5 angstrom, 23.8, 20.5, 23.8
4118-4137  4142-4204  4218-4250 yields 2.0 angstrom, 24.5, 22.8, 22.3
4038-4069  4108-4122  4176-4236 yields -2.9 angstrom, 22.1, 26.7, 22.2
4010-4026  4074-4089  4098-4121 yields 2.2 angstrom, 23.7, 22.8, 28.2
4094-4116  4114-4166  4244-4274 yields 7.3 angstrom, 29.1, 23.6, 21.7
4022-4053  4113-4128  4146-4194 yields -2.7 angstrom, 21.8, 26.8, 23.2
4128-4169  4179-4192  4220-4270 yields -0.4 angstrom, 22.5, 22.9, 22.1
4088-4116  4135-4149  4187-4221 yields 1.9 angstrom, 28.5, 22.3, 21.5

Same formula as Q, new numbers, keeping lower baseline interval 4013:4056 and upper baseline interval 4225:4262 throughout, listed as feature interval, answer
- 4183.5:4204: 0.1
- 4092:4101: -3.6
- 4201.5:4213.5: 1.0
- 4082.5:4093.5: -1.0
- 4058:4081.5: -1.0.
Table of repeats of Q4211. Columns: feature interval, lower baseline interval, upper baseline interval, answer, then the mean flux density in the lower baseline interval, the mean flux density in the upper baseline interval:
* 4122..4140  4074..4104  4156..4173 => 0.6 angstrom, 26.2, 23.5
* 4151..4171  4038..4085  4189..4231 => -0.8 angstrom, 22.6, 21.8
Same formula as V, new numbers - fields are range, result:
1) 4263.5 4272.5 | 21.6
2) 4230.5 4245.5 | 22.4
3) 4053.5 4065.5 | 23.4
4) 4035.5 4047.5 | 19.9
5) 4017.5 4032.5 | 24.1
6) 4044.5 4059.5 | 22.7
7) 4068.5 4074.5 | 24.5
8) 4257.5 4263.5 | 21.5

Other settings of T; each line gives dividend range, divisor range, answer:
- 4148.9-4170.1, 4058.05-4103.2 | 0.89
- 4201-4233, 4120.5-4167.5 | 0.94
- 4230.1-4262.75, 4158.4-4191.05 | 0.93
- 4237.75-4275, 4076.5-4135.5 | 0.84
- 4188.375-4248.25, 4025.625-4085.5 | 0.97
